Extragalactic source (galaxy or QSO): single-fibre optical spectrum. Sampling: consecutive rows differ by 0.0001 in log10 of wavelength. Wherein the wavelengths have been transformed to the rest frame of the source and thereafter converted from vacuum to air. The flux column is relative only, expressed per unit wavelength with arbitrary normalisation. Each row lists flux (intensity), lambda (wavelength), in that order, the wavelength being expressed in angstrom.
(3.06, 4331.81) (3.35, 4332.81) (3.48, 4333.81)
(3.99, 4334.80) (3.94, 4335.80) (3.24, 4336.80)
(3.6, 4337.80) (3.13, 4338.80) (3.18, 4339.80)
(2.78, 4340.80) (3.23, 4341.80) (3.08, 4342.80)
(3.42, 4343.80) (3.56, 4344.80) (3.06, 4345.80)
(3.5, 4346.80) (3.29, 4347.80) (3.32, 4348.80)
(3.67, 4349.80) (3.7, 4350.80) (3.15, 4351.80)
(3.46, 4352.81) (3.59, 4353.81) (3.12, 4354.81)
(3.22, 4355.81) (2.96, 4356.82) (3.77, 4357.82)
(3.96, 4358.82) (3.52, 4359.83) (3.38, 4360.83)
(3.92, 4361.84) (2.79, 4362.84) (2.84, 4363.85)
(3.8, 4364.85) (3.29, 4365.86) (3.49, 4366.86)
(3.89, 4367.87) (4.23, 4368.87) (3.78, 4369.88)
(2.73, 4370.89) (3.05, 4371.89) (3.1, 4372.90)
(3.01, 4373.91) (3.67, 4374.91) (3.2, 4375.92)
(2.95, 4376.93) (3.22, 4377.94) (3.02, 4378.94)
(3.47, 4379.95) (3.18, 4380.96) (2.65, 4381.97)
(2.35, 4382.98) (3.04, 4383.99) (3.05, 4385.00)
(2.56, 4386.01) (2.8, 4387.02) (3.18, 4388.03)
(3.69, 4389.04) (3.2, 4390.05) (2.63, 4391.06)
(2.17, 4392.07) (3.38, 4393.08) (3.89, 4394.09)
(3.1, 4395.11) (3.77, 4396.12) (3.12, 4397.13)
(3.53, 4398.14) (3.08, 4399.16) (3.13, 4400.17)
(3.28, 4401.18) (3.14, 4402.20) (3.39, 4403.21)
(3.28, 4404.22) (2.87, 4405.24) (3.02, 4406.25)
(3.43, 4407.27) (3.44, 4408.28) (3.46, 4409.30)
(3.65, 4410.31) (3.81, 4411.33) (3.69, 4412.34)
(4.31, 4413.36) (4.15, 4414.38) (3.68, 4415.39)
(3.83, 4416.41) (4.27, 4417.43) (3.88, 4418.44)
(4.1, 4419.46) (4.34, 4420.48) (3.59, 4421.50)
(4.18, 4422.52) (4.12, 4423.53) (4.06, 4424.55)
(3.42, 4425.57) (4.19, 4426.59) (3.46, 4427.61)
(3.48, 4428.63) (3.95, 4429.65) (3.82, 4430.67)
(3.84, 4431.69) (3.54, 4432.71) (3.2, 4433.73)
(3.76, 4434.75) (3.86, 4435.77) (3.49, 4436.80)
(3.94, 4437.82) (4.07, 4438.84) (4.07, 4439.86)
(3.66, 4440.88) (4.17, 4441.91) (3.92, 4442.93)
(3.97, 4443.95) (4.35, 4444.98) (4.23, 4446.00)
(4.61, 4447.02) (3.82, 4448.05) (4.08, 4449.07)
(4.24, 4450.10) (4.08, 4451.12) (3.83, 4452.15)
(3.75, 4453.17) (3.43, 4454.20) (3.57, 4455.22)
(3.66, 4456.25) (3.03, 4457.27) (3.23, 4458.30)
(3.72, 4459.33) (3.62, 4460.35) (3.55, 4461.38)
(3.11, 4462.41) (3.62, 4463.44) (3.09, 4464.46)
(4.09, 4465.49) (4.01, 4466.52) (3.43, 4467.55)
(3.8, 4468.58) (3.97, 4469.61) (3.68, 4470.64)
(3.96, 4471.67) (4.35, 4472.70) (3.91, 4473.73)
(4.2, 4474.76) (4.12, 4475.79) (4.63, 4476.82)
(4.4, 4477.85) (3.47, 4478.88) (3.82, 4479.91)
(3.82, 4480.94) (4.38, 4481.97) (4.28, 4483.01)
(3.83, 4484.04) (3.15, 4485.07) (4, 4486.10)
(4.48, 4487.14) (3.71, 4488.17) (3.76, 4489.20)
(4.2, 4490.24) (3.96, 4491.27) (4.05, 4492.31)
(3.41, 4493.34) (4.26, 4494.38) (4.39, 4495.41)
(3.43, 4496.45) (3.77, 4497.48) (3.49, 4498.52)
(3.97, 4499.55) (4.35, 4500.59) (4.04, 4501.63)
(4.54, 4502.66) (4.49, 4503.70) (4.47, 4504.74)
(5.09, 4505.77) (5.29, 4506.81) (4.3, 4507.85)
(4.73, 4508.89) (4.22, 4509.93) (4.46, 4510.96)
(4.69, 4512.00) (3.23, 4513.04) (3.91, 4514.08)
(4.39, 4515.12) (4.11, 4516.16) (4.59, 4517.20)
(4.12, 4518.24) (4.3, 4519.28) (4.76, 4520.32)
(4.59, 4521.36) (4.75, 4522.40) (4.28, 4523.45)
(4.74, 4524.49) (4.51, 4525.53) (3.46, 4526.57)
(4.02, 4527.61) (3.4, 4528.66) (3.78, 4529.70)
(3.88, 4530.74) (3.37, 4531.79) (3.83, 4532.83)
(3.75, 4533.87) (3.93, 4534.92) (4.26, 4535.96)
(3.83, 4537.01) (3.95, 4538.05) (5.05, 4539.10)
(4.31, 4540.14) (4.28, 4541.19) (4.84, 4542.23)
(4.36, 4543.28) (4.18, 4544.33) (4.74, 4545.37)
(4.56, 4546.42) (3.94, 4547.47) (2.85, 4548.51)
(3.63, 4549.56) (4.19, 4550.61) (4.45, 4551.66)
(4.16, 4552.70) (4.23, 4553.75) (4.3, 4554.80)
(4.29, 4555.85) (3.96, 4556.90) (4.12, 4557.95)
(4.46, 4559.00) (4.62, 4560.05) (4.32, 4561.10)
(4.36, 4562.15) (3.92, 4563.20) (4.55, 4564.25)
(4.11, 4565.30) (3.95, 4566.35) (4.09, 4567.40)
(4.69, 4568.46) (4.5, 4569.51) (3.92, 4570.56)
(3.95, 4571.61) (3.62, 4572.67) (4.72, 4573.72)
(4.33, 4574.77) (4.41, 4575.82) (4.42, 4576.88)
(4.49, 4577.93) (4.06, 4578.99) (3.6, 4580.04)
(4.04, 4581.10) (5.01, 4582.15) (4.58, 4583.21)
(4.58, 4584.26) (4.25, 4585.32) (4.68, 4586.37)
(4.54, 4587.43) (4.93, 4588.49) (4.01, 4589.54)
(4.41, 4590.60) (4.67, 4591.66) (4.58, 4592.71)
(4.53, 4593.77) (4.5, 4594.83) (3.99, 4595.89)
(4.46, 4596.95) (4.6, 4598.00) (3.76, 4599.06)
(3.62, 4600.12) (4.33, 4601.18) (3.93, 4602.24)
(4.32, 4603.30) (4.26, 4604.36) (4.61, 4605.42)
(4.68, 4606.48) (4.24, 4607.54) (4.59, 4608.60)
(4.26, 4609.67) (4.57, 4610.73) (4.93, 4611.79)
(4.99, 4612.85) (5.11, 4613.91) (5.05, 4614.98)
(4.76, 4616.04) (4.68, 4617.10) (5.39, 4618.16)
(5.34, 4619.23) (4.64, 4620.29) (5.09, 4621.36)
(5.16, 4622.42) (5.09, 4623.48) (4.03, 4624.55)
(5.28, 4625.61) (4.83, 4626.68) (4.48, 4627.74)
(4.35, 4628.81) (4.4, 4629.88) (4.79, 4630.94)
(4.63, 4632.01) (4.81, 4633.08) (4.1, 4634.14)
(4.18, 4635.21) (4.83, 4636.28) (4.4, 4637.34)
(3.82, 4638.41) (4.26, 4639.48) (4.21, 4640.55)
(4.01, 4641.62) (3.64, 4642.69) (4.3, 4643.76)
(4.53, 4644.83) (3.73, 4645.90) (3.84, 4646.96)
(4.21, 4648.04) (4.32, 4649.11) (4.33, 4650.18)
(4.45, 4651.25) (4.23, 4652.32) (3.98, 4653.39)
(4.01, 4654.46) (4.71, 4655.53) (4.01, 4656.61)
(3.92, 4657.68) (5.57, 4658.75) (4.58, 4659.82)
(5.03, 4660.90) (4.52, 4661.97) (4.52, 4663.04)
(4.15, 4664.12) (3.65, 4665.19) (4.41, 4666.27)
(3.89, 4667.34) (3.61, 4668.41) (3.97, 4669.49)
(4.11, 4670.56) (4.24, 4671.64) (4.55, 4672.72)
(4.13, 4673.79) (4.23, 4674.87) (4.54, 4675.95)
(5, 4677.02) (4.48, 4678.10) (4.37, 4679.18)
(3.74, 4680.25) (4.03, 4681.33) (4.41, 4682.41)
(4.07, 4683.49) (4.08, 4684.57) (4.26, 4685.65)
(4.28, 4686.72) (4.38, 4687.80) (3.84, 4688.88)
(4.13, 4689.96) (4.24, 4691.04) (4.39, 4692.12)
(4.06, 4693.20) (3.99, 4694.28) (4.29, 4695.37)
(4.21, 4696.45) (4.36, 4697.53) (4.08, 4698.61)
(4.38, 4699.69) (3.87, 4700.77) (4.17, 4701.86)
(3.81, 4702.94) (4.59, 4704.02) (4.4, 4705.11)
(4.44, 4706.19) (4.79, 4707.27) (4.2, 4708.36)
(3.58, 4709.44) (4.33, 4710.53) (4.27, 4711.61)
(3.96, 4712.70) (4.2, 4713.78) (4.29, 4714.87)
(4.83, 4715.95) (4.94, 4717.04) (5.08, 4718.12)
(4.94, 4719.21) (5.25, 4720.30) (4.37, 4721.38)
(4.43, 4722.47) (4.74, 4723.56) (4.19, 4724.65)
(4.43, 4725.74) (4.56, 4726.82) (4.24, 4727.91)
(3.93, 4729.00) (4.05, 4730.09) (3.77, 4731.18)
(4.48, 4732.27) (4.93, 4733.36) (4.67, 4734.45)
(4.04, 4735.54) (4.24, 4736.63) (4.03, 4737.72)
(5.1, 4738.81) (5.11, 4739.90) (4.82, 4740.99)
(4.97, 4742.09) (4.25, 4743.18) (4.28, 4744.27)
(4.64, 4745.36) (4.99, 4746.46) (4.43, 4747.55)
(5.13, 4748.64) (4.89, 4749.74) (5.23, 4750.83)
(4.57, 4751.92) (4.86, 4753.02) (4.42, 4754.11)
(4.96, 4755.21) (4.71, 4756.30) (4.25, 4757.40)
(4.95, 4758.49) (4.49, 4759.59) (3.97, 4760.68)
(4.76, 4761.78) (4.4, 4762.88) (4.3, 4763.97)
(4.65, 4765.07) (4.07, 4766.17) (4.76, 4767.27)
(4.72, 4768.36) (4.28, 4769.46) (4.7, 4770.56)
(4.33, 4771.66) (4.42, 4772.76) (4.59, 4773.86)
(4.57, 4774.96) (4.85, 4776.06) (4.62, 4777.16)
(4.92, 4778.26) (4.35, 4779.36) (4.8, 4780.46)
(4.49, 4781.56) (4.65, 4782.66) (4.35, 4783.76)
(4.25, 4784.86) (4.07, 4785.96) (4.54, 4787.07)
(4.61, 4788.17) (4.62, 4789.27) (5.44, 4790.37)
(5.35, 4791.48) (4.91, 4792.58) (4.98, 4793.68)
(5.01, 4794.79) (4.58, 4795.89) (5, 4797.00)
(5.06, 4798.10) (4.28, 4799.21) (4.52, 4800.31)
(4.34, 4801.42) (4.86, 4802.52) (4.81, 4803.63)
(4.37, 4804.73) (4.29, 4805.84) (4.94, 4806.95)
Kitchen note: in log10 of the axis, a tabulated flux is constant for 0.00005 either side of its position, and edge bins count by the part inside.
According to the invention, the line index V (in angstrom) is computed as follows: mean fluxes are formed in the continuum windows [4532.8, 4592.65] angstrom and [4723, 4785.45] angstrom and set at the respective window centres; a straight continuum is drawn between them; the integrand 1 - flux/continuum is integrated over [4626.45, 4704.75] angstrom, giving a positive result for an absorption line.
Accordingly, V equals 2.7 angstrom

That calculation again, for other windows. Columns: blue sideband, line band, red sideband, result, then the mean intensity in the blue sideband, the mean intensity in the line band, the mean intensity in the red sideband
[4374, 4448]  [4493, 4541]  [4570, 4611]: -2.16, 3.54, 4.19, 4.33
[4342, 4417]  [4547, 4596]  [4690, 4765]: -3.90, 3.33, 4.27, 4.46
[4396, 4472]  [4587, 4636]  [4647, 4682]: -4.93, 3.72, 4.58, 4.29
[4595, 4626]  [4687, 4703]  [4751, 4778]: 1.48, 4.61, 4.16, 4.56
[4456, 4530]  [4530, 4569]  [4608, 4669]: 0.36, 4.04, 4.17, 4.48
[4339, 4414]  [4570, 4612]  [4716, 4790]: -3.38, 3.29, 4.35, 4.57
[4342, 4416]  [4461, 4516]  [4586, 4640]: -1.88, 3.32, 4.04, 4.56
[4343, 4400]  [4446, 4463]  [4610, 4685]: -0.48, 3.27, 3.72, 4.43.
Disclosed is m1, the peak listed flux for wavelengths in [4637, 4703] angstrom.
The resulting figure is 5.57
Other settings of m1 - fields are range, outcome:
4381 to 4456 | 4.61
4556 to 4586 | 5.01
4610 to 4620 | 5.39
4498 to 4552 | 5.29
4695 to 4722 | 5.25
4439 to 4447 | 4.35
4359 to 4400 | 4.23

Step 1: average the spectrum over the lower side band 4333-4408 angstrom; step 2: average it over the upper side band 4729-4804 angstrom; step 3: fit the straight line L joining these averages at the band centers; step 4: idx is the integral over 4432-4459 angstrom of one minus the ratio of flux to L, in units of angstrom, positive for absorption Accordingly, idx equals -2.3 angstrom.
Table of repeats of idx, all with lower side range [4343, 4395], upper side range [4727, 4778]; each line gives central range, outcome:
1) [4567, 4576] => -0.7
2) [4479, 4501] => -1.5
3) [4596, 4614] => -1.5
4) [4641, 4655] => 0.3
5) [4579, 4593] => -1.5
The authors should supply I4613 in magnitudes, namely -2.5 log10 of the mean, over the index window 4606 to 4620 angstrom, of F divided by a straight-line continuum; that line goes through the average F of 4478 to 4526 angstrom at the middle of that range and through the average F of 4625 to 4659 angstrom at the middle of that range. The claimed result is -0.12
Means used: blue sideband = 4.19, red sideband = 4.34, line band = 4.81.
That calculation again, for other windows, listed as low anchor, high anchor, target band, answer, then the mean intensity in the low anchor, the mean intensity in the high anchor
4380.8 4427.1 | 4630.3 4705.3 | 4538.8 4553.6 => -0.097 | 3.44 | 4.25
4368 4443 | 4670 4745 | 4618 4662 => -0.078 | 3.48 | 4.36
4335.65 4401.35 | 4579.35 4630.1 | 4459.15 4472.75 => 0.032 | 3.27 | 4.56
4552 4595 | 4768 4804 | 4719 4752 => 0.003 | 4.33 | 4.66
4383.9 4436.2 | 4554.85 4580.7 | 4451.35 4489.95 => -0.002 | 3.52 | 4.23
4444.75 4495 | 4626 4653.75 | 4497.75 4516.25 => -0.093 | 3.87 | 4.3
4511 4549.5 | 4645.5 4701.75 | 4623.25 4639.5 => -0.075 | 4.15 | 4.24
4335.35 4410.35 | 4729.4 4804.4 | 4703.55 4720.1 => -0.010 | 3.27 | 4.62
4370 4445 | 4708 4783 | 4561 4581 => -0.056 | 3.48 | 4.54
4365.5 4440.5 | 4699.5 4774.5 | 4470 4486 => -0.085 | 3.47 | 4.5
